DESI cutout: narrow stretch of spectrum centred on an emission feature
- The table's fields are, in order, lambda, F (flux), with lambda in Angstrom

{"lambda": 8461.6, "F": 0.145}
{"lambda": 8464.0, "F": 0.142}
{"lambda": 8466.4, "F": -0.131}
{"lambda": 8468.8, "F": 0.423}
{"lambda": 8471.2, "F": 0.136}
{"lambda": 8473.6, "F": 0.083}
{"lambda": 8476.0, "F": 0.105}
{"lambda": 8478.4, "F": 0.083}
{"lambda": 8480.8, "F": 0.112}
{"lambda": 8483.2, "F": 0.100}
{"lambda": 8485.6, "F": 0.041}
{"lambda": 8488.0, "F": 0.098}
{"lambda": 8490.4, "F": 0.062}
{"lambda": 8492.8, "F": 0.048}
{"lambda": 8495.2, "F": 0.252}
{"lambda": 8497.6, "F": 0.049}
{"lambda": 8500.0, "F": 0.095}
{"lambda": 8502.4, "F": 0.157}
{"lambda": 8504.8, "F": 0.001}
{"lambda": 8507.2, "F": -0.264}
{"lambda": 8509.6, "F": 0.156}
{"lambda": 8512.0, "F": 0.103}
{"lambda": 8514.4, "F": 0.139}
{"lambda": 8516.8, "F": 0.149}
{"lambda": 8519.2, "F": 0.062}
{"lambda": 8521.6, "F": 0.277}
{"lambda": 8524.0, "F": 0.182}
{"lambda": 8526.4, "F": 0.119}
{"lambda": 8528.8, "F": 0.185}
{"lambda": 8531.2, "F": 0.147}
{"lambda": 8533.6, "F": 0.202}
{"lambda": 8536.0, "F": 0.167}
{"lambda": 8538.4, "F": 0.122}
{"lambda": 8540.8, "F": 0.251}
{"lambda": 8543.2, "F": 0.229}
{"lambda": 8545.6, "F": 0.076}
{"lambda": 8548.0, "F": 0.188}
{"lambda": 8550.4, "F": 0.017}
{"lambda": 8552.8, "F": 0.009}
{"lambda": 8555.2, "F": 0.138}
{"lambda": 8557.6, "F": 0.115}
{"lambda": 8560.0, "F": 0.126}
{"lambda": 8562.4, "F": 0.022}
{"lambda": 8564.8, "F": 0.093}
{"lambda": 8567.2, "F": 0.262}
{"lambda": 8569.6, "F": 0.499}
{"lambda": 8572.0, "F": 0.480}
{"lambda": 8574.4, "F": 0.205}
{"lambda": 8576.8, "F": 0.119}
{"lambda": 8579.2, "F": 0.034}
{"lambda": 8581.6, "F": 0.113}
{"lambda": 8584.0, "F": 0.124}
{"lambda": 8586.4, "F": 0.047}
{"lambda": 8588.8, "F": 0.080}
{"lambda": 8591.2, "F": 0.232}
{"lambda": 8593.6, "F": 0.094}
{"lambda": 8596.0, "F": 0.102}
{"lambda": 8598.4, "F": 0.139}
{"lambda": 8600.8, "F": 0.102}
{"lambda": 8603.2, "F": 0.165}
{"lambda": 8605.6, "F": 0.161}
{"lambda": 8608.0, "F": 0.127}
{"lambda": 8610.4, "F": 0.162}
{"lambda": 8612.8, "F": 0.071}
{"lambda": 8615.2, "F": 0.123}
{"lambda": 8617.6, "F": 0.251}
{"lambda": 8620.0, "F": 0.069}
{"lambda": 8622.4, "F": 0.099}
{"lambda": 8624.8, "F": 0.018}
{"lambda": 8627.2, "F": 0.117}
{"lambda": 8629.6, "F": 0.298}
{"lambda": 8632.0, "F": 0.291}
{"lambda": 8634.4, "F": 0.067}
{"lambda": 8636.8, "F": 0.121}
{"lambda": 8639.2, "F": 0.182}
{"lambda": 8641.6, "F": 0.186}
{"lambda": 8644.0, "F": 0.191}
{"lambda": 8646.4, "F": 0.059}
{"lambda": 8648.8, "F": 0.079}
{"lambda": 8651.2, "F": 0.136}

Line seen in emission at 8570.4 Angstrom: H-gamma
